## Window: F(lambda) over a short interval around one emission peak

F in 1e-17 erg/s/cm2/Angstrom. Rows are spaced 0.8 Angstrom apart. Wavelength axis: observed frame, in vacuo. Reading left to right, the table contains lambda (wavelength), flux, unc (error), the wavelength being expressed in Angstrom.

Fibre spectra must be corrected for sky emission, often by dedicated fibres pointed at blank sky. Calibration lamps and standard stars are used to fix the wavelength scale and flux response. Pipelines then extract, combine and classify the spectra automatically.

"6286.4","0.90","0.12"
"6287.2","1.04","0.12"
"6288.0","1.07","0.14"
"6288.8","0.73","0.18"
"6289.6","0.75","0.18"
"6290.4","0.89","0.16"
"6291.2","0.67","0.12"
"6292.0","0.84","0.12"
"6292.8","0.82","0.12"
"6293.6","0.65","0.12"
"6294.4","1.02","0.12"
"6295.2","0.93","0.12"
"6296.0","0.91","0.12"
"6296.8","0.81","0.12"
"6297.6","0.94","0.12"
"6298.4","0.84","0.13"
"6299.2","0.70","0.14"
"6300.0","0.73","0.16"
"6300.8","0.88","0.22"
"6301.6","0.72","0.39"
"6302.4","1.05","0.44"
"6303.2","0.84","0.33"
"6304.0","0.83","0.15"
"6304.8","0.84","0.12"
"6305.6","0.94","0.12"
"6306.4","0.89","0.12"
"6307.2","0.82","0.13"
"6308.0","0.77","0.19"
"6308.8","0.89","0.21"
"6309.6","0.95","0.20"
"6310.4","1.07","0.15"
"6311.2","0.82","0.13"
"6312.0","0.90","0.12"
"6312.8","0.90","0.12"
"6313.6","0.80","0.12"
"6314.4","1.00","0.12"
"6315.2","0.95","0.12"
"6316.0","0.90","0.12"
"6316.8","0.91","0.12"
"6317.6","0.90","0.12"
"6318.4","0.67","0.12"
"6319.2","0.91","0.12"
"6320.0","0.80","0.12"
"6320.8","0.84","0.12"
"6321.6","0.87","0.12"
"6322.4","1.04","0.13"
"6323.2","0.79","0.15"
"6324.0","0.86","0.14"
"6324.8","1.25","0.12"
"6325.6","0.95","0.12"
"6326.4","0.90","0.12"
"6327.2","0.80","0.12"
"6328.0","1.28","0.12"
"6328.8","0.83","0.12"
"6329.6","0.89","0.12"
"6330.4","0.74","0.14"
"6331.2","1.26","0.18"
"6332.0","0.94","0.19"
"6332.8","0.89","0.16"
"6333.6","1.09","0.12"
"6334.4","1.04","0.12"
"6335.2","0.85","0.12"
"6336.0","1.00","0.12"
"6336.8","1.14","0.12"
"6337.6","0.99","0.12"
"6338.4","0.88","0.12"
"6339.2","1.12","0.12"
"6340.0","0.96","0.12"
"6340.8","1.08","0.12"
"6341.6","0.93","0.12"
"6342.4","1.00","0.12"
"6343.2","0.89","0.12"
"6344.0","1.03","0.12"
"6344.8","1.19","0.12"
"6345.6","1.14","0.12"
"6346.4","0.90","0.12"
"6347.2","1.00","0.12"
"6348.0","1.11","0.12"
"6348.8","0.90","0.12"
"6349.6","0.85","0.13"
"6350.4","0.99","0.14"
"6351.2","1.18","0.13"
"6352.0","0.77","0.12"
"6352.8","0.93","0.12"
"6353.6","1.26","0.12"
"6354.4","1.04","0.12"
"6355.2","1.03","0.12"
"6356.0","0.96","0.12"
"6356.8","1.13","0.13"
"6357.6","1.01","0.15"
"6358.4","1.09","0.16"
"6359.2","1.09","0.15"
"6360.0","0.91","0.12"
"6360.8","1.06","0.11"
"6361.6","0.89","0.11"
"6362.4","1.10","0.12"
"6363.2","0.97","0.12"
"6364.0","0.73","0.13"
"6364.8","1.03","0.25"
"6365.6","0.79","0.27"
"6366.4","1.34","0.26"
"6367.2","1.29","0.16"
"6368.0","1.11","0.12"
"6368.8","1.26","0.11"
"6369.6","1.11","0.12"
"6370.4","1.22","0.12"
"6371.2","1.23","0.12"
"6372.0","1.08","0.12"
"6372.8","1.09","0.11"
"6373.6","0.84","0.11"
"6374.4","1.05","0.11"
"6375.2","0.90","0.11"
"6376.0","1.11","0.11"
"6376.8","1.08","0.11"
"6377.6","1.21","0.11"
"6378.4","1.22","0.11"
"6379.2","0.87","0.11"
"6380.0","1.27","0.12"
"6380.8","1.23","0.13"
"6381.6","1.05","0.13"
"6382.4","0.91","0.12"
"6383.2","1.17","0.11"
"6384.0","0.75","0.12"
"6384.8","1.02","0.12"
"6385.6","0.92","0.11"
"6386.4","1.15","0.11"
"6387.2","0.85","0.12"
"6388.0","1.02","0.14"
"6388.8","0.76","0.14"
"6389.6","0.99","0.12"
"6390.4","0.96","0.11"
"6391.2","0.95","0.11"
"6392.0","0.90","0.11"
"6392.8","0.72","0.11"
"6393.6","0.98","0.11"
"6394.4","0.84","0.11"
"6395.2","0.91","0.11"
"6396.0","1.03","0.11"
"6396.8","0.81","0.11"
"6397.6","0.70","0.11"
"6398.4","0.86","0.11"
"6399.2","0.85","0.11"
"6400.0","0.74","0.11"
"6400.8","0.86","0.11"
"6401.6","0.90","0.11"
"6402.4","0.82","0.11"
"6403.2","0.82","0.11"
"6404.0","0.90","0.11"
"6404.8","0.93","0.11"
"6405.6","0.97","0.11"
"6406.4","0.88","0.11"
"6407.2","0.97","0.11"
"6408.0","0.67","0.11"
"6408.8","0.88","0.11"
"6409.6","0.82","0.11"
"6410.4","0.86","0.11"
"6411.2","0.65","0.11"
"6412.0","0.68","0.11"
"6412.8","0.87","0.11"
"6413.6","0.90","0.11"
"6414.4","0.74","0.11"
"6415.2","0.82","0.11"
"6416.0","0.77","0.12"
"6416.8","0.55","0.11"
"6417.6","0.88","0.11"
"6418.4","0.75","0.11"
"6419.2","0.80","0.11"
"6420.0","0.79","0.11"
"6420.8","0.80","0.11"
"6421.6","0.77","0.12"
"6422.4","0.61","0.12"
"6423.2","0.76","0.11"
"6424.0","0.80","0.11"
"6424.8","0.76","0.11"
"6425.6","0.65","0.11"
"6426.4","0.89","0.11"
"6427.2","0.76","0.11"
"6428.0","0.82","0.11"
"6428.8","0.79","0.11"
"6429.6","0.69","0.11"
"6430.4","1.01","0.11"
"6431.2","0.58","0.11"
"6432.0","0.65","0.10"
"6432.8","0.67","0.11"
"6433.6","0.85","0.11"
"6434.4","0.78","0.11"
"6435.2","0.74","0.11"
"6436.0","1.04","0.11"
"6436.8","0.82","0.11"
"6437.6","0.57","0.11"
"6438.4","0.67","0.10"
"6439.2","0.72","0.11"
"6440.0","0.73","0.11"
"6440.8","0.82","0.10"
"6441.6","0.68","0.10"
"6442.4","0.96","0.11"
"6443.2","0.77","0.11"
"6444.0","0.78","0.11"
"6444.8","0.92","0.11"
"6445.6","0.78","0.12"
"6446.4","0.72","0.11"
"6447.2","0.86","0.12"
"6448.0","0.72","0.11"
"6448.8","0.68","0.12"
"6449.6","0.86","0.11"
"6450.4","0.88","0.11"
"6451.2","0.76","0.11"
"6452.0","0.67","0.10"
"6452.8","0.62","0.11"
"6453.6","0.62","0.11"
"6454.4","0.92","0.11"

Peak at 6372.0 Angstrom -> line C III] 1909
